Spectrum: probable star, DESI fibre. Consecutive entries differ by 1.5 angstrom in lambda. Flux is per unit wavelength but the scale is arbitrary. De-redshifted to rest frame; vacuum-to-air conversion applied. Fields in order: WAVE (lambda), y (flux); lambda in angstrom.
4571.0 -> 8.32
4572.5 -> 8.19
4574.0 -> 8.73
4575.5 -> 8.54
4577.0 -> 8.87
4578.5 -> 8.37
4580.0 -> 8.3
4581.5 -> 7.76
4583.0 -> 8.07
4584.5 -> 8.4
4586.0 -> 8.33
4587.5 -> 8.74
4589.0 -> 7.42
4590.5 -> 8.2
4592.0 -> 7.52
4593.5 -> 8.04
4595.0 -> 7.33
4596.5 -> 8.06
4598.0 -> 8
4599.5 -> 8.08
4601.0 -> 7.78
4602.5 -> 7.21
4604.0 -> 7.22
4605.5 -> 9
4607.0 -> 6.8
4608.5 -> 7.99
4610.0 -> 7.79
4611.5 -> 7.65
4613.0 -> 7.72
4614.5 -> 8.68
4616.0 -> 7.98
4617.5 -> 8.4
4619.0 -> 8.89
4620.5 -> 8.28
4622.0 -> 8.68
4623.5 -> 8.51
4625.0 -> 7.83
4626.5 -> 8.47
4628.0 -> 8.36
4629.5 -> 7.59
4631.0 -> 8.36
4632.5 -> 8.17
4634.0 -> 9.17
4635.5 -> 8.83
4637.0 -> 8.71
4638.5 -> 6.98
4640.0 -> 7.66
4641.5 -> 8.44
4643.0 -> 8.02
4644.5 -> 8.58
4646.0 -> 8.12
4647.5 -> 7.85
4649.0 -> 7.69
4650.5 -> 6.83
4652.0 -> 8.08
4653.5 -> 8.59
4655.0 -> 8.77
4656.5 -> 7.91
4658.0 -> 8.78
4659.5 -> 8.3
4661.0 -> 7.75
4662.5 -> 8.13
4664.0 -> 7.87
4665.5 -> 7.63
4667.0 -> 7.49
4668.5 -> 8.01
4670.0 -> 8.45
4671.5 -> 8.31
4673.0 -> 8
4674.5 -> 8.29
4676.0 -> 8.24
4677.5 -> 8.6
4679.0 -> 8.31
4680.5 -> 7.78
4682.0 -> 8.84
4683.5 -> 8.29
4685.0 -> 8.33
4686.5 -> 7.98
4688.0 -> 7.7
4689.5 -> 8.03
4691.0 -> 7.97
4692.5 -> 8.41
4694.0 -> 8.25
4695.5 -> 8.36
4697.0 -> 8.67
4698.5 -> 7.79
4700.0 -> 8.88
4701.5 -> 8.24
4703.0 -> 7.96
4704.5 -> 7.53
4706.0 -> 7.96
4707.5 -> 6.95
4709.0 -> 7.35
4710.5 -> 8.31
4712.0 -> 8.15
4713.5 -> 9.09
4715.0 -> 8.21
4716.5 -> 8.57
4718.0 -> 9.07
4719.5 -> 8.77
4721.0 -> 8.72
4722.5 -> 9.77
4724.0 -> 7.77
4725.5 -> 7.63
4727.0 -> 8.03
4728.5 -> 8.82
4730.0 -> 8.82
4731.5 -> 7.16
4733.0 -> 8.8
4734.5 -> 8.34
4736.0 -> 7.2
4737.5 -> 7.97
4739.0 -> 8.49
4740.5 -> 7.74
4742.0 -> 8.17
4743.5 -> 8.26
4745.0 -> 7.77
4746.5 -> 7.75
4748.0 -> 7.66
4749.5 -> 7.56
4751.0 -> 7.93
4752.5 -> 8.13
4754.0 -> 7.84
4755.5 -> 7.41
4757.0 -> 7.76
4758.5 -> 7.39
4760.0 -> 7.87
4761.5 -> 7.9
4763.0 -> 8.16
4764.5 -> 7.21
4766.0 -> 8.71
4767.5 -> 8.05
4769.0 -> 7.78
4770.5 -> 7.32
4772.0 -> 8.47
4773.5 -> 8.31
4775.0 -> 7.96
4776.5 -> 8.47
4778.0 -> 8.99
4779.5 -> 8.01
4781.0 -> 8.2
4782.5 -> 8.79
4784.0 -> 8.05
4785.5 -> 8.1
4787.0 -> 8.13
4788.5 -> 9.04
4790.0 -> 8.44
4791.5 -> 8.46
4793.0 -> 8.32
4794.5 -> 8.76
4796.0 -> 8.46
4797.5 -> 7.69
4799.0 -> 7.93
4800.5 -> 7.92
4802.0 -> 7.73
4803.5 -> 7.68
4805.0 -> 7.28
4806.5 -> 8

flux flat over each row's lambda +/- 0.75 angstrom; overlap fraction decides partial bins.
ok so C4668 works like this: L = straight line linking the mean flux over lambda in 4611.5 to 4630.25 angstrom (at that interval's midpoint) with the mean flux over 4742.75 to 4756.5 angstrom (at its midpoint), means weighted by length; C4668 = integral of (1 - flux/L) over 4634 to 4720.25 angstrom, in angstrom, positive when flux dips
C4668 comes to -1.1 angstrom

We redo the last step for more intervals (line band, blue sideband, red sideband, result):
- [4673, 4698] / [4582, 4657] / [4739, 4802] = -0.52 angstrom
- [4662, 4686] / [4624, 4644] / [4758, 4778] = -0.03 angstrom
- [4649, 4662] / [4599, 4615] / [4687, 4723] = -0.12 angstrom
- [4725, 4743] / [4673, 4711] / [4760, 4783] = 0.05 angstrom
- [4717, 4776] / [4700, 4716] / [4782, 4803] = 0.47 angstrom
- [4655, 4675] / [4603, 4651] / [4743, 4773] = -0.16 angstrom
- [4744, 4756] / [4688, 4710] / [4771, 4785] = 0.66 angstrom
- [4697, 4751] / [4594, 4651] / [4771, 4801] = 0.41 angstrom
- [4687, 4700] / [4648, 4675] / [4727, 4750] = -0.23 angstrom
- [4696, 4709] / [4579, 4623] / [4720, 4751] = 0.21 angstrom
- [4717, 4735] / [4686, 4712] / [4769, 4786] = -0.86 angstrom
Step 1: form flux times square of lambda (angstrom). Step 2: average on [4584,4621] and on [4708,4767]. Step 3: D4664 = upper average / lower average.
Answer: 1.1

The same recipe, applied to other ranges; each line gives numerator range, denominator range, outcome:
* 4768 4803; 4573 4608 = 1.11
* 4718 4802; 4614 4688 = 1.04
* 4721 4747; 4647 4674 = 1.05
